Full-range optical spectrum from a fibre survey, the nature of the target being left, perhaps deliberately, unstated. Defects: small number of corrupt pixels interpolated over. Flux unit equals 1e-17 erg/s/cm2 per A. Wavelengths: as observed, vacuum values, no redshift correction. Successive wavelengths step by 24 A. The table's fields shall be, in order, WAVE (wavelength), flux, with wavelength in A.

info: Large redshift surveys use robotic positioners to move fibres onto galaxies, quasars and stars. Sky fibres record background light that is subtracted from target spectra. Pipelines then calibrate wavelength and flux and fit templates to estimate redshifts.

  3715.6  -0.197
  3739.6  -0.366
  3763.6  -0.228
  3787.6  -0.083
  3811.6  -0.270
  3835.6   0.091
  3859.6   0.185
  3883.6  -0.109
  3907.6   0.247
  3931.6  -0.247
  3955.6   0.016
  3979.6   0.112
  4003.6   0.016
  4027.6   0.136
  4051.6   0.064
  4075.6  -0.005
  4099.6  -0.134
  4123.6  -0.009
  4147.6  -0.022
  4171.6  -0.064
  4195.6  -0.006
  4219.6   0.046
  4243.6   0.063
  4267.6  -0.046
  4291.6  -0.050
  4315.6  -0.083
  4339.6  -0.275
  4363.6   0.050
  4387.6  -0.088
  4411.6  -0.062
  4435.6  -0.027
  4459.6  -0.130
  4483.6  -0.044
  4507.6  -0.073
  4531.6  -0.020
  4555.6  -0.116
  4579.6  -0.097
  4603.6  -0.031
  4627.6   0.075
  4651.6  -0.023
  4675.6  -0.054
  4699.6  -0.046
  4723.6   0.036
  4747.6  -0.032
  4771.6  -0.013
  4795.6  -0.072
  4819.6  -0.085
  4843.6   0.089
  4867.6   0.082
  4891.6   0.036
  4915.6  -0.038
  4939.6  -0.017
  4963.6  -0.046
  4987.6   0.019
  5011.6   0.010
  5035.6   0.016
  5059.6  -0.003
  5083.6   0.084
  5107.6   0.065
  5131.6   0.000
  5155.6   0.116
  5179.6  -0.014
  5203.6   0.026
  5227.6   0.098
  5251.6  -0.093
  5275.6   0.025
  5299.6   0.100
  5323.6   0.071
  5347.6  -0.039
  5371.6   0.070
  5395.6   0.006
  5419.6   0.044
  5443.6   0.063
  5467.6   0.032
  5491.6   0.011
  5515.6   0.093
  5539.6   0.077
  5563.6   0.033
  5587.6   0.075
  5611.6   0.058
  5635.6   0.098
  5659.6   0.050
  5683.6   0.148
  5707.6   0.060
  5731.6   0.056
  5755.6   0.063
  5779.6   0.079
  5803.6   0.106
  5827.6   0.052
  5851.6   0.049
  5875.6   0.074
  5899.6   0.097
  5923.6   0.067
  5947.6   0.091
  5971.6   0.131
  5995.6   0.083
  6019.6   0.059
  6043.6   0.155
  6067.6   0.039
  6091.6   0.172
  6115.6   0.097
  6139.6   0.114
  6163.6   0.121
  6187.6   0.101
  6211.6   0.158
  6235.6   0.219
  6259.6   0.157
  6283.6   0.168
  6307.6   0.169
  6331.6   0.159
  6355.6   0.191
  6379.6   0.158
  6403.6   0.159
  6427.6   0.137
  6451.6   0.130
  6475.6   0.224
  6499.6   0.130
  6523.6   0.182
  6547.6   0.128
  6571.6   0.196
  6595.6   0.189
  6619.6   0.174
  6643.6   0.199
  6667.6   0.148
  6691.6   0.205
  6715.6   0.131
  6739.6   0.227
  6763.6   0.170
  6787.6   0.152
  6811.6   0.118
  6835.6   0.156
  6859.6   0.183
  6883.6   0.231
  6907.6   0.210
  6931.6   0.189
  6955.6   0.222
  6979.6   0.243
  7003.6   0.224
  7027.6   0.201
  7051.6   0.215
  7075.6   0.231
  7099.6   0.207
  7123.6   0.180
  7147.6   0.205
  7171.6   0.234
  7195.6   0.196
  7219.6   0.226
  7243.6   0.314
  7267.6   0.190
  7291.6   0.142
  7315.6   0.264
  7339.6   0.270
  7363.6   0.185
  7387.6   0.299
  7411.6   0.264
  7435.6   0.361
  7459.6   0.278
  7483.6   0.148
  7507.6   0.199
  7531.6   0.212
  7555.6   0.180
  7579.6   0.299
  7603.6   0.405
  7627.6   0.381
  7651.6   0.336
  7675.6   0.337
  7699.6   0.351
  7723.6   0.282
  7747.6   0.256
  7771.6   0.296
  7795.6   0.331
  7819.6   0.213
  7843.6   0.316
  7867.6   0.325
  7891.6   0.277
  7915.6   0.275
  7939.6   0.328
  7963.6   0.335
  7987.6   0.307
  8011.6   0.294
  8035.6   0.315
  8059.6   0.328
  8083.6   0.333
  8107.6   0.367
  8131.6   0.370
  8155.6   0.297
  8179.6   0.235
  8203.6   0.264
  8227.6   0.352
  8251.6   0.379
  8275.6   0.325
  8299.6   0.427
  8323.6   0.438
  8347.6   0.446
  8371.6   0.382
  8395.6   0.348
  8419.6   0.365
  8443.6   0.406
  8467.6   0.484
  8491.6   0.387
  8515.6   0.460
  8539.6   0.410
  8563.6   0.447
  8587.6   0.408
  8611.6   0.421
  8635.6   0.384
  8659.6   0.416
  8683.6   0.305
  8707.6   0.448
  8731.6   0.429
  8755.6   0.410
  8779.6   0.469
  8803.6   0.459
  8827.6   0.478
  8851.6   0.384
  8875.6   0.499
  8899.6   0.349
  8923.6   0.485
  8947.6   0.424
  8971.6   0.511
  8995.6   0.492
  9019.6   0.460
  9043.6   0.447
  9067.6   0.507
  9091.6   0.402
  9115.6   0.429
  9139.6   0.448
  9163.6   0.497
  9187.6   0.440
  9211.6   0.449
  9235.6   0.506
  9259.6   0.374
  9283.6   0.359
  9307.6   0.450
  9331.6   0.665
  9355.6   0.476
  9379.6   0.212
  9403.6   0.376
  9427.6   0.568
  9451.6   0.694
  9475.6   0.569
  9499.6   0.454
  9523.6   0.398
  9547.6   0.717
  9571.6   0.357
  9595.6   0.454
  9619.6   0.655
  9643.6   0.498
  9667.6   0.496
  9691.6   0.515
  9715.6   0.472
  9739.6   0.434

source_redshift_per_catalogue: 0.906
